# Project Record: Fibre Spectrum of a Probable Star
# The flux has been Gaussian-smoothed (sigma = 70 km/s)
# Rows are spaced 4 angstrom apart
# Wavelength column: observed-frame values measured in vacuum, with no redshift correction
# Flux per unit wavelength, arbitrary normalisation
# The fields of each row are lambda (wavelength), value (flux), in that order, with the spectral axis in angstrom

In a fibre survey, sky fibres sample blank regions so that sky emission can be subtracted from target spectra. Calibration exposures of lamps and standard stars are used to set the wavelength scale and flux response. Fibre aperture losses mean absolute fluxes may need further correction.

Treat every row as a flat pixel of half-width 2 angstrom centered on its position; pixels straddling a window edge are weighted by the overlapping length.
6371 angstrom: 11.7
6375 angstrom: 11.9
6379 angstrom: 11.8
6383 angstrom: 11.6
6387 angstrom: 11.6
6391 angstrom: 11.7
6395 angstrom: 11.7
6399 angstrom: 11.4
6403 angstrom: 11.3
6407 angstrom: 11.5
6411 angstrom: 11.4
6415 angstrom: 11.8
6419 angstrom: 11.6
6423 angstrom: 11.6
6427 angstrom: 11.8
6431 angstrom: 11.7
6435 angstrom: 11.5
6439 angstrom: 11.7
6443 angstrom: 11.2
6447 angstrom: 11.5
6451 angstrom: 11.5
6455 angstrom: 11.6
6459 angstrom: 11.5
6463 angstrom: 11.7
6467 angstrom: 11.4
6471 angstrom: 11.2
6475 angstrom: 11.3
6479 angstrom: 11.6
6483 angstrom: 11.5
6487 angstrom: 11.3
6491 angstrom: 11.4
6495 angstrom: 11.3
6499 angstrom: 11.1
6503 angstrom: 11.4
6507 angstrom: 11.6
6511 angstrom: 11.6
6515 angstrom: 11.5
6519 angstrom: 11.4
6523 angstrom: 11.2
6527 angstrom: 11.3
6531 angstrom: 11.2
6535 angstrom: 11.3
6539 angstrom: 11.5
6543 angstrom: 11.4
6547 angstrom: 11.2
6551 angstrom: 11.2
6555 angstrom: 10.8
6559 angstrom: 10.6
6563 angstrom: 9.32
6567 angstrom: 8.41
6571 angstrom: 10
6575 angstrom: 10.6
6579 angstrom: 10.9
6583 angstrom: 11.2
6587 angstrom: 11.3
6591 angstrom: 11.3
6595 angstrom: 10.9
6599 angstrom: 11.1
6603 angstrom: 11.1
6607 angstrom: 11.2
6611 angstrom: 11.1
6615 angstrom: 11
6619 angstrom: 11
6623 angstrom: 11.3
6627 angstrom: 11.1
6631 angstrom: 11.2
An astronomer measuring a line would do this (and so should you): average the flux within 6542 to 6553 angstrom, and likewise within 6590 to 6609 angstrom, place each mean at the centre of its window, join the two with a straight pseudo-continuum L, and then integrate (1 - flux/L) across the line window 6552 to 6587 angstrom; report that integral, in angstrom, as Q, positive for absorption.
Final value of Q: 2.7 angstrom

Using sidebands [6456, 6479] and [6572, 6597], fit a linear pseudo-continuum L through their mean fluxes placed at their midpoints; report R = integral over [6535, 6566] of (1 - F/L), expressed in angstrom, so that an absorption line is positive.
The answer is 0.9 angstrom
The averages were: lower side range 11.4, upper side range 11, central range 10.8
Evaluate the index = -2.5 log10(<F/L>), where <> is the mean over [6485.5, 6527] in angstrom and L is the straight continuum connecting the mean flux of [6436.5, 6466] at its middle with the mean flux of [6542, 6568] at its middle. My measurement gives -0.04 mag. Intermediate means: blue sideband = 11.5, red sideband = 10.5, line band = 11.4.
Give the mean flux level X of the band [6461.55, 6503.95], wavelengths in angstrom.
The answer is 11.4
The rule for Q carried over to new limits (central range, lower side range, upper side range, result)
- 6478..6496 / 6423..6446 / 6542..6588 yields -0.4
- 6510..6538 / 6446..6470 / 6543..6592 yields -1.0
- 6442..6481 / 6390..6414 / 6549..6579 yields -1.5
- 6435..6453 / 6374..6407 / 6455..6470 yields 0.1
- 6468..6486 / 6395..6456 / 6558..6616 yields -0.2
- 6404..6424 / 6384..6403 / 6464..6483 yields -0.1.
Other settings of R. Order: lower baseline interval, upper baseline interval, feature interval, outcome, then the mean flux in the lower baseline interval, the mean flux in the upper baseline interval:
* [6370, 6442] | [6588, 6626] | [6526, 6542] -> 0.0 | 11.6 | 11.1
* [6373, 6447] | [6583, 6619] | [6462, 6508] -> 0.1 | 11.6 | 11.1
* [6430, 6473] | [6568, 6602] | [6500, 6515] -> -0.4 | 11.5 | 10.8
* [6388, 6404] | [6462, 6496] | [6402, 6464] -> -0.4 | 11.5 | 11.4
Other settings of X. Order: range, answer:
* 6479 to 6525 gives 11.4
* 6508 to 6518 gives 11.5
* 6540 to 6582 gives 10.5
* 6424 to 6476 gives 11.5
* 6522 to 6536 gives 11.2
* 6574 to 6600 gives 11.1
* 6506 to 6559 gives 11.3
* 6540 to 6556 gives 11.2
